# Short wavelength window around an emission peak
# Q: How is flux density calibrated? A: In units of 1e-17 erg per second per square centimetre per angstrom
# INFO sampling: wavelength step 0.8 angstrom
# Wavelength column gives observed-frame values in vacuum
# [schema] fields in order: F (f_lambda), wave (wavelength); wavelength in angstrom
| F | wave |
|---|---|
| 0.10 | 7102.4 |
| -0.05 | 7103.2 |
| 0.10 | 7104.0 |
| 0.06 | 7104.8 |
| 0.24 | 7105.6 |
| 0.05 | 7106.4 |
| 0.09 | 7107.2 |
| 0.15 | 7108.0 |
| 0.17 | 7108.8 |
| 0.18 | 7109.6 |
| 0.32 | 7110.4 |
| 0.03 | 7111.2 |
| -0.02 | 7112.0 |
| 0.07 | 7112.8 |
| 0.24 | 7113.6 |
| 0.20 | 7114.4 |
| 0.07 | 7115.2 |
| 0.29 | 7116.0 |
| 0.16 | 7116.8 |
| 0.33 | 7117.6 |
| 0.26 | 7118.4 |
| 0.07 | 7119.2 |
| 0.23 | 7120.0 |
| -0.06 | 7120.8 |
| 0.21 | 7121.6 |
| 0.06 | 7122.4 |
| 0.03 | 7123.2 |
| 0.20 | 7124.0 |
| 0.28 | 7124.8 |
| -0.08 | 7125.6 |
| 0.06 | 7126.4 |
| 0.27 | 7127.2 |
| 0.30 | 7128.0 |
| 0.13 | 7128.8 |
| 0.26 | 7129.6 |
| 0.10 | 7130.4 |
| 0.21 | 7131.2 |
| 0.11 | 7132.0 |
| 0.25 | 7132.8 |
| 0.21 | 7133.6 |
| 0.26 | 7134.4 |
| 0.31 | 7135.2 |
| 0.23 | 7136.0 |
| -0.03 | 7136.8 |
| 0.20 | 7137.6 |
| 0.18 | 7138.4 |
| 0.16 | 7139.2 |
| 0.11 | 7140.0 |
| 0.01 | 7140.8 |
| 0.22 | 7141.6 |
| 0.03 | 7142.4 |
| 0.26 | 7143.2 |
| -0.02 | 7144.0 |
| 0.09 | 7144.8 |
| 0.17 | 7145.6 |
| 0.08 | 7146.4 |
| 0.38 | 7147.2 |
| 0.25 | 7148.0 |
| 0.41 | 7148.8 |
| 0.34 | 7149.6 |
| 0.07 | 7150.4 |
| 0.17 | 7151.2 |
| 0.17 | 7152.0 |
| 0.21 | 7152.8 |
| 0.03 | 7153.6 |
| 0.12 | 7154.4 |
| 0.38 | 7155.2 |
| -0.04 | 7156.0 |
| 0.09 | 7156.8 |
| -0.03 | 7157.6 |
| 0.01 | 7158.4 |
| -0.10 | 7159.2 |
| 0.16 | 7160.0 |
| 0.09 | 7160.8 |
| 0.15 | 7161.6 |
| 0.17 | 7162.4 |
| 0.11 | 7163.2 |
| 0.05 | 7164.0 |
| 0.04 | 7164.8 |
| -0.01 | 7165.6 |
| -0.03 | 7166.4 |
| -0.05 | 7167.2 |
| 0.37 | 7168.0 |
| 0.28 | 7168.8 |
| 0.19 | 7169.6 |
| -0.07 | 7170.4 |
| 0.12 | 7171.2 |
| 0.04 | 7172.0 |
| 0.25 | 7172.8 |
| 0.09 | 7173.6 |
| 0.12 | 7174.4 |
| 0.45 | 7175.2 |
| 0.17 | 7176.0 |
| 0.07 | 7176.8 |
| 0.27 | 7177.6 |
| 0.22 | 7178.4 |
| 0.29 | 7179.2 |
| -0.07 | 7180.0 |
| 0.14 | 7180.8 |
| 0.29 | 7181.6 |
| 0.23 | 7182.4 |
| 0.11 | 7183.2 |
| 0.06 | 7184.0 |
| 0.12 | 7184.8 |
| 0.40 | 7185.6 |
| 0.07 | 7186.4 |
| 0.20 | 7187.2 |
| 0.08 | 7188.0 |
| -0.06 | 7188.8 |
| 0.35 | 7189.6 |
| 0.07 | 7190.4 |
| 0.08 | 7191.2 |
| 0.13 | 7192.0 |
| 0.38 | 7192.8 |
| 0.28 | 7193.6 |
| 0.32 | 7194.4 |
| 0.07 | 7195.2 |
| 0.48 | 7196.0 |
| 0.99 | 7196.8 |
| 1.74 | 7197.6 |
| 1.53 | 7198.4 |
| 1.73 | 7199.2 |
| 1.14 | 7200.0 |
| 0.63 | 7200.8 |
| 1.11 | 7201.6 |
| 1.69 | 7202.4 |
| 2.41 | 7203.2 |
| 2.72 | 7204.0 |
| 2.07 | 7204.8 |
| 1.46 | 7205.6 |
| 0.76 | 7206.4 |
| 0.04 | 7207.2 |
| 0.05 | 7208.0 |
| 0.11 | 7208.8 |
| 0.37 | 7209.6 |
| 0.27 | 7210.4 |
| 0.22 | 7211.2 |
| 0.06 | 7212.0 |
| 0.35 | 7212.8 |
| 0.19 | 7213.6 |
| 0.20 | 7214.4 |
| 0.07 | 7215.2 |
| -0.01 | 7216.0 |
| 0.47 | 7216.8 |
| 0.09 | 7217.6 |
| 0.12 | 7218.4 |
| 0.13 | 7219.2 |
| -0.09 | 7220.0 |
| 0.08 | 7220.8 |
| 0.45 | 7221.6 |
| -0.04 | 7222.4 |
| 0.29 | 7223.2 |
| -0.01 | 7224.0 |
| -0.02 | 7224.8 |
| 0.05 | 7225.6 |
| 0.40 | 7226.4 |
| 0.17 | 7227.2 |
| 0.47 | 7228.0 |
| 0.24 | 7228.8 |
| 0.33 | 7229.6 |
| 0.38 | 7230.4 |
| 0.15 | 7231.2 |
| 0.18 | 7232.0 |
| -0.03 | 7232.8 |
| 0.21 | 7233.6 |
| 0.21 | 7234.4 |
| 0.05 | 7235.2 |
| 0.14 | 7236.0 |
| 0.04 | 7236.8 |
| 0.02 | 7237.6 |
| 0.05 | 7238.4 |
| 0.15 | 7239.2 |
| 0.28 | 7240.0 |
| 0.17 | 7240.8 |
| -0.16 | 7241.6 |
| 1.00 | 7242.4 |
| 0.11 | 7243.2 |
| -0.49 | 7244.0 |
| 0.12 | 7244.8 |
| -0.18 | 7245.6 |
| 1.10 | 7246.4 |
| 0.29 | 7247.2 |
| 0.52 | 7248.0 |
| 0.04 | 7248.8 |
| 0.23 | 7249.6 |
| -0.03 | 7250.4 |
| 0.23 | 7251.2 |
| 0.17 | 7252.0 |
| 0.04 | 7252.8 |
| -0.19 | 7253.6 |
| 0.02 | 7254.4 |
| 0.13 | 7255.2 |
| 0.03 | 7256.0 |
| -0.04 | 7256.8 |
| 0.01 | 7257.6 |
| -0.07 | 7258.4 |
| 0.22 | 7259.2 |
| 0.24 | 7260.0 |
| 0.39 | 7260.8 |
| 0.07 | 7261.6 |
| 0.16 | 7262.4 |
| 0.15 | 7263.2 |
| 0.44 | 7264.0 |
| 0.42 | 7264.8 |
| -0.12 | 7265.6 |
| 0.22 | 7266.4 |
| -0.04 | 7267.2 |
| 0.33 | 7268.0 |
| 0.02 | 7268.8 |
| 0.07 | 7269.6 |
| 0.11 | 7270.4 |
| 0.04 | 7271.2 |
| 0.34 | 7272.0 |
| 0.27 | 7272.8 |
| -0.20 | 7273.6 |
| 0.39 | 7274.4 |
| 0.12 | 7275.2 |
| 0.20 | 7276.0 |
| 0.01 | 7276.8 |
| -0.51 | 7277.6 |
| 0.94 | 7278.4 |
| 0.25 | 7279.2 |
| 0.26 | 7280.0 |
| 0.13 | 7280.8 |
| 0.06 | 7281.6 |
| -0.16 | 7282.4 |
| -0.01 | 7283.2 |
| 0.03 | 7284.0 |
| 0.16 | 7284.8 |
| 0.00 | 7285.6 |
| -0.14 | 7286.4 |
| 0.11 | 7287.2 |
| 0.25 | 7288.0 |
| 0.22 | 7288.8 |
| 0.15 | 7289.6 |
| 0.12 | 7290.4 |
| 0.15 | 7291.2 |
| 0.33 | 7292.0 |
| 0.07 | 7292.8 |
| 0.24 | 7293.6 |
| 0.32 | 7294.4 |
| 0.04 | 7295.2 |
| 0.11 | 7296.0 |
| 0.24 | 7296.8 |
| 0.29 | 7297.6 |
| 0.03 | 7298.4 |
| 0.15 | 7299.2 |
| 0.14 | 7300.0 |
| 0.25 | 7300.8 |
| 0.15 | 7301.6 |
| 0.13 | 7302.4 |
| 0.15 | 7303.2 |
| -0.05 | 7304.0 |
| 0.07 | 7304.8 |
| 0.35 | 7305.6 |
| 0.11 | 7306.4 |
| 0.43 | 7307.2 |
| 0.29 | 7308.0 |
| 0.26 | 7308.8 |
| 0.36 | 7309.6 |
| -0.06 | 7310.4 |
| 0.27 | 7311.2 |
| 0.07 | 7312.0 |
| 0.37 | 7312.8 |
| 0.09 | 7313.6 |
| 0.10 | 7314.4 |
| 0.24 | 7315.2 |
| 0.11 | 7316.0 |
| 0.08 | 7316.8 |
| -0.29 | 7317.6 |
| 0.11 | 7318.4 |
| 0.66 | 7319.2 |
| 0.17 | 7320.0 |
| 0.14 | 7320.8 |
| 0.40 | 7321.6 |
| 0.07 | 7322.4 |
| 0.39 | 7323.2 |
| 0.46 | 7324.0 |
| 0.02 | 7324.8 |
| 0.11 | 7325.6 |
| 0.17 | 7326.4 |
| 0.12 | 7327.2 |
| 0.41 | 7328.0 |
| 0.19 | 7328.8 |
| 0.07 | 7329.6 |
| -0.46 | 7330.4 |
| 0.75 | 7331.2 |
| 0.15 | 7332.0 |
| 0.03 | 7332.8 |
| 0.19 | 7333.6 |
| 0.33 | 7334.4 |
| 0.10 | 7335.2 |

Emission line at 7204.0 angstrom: [O II]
